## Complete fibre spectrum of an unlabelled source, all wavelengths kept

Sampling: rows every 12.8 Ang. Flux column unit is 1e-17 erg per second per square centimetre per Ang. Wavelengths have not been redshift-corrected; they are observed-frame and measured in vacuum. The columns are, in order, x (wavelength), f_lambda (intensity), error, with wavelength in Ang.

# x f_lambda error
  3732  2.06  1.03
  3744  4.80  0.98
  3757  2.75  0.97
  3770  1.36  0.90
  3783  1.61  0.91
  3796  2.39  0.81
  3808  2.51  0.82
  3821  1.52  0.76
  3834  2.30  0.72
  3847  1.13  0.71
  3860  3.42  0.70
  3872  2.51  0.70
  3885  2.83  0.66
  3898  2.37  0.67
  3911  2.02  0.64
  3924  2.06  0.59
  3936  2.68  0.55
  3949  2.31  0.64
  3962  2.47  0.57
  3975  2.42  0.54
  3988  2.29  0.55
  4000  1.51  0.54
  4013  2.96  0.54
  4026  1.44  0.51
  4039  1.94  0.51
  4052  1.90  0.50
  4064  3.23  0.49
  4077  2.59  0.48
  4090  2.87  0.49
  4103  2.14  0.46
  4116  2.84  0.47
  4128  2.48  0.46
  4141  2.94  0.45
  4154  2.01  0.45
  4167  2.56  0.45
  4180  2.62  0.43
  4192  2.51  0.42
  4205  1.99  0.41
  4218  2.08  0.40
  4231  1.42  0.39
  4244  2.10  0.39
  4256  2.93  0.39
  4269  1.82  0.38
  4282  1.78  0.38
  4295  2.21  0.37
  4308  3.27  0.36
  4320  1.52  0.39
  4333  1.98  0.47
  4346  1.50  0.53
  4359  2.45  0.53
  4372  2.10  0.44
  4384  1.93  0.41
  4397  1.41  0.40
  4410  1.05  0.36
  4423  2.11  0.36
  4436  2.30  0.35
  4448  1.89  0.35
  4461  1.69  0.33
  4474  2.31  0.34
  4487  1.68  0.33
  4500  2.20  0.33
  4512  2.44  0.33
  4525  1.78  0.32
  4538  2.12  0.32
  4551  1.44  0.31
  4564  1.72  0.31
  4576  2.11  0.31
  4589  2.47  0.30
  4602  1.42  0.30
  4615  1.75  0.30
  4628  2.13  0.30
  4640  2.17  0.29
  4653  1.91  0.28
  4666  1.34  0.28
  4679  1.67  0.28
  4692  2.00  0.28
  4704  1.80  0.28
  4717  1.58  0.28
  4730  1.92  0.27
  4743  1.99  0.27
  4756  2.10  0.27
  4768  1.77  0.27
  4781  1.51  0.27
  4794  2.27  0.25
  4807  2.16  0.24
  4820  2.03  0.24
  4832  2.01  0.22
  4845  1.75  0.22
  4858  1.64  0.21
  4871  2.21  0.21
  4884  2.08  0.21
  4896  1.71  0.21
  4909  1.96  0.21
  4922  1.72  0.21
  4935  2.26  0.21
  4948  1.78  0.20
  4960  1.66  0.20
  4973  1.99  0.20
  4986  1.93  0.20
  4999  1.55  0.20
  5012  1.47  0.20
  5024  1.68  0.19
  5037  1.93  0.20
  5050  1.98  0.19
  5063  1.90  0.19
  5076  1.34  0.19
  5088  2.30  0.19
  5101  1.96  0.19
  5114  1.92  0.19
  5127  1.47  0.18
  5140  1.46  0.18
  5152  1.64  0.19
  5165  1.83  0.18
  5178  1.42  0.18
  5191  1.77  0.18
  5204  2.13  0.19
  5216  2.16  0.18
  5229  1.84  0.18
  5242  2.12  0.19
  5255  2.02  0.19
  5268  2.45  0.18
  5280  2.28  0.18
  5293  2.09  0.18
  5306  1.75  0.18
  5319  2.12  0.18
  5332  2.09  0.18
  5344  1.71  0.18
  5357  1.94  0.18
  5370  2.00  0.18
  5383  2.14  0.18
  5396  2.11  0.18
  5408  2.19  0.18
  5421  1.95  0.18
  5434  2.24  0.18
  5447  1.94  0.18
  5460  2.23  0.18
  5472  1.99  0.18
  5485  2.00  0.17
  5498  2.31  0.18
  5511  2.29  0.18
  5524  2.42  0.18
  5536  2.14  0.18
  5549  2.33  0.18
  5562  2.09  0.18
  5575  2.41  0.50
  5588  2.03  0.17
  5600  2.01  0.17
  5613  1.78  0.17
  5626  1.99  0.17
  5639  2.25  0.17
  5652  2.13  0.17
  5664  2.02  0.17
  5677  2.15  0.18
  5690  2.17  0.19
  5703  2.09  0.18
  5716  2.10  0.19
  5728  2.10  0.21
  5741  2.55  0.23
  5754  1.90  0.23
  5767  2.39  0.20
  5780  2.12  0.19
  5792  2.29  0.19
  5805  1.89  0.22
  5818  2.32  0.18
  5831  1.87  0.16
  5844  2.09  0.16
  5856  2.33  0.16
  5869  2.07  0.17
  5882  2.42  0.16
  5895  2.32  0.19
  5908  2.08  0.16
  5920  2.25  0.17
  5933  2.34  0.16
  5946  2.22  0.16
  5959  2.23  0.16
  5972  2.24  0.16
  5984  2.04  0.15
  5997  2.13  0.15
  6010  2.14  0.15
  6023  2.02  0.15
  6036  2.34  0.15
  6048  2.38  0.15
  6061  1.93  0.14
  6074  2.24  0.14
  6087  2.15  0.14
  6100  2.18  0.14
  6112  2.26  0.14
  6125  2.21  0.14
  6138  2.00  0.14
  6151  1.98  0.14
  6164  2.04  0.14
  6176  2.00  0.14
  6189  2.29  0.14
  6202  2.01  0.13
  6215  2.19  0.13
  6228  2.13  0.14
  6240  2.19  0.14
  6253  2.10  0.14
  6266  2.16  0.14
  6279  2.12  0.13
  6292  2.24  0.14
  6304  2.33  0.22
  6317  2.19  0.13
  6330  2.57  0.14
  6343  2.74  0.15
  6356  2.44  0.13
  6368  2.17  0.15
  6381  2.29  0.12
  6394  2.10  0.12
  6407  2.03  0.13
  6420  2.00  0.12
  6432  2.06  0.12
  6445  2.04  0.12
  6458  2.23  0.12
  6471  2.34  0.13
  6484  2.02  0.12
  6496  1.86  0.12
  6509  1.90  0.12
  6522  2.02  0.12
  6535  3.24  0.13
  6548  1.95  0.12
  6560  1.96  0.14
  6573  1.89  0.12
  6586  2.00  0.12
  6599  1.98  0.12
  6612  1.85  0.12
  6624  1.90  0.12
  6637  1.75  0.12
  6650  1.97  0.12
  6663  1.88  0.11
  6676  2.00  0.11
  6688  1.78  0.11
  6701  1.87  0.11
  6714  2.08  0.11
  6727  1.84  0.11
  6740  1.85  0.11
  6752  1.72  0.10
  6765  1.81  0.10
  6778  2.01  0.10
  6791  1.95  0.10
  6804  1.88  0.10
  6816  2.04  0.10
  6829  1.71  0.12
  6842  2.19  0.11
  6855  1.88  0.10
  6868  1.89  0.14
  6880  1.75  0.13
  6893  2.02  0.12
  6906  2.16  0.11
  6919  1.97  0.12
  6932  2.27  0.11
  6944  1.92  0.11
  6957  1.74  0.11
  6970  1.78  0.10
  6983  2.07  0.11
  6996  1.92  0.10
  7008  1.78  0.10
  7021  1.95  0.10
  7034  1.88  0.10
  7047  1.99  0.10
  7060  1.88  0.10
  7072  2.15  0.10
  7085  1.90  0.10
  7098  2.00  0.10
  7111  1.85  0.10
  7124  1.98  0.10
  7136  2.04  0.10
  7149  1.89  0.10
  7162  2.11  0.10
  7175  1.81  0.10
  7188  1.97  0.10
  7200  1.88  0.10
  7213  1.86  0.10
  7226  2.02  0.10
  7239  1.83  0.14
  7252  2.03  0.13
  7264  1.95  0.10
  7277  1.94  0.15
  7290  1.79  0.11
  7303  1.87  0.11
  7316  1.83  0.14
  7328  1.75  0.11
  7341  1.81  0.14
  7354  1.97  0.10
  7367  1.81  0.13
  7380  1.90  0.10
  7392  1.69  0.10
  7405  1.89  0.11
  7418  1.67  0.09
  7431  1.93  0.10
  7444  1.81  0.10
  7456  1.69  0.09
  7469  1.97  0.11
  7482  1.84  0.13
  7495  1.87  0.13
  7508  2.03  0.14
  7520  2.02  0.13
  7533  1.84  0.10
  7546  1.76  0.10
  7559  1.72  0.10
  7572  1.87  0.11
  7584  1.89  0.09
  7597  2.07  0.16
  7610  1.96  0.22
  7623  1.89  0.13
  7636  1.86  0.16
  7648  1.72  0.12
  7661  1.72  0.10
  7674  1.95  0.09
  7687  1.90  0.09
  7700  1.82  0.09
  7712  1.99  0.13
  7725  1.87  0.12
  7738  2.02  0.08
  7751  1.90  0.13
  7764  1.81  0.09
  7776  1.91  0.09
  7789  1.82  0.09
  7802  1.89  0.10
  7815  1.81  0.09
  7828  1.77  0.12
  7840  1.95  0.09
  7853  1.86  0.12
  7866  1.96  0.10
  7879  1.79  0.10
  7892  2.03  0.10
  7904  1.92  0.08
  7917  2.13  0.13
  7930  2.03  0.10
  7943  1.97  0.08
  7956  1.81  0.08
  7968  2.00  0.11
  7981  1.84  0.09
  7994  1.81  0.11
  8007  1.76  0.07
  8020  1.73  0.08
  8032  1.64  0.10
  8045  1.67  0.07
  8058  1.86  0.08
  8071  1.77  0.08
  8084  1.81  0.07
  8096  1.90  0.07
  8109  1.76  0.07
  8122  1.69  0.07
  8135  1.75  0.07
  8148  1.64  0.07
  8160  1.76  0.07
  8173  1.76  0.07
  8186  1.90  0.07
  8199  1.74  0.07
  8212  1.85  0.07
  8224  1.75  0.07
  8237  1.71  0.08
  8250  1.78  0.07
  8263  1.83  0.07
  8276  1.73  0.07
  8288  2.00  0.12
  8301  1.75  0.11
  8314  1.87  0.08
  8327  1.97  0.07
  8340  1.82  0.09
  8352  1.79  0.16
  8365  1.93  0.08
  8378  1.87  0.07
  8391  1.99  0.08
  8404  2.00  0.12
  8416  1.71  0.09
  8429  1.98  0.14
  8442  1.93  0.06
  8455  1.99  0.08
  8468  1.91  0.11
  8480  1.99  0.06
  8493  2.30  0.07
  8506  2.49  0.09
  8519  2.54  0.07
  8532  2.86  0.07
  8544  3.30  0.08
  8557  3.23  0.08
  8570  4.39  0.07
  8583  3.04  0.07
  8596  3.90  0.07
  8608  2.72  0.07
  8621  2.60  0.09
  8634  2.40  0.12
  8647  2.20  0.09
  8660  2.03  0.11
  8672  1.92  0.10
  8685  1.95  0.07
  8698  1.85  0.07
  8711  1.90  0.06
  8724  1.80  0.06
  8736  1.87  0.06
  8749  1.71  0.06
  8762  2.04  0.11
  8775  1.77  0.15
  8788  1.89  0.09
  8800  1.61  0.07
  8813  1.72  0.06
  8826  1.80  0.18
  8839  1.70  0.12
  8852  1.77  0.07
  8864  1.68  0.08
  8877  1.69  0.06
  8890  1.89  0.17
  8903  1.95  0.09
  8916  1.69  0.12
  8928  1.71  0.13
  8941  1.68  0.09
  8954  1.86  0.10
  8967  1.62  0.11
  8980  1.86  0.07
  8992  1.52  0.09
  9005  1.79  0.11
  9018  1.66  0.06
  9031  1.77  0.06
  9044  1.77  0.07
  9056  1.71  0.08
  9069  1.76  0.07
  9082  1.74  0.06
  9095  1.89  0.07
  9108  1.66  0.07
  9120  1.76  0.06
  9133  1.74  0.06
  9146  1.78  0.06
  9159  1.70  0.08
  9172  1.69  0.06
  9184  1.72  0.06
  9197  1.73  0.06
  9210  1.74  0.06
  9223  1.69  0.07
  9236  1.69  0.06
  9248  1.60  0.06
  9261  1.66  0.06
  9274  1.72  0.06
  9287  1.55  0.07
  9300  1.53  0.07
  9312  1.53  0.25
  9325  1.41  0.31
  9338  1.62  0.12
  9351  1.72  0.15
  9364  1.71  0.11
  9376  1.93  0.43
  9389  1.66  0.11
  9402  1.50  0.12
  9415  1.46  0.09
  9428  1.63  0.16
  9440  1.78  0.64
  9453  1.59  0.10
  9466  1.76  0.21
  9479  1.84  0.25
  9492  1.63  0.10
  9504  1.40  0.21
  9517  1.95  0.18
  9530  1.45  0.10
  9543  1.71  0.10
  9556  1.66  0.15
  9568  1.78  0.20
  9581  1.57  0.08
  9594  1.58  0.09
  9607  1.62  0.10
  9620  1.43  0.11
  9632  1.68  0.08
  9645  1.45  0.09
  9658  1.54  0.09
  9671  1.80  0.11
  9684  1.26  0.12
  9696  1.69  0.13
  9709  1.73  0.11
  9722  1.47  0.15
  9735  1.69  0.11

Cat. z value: 0.30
